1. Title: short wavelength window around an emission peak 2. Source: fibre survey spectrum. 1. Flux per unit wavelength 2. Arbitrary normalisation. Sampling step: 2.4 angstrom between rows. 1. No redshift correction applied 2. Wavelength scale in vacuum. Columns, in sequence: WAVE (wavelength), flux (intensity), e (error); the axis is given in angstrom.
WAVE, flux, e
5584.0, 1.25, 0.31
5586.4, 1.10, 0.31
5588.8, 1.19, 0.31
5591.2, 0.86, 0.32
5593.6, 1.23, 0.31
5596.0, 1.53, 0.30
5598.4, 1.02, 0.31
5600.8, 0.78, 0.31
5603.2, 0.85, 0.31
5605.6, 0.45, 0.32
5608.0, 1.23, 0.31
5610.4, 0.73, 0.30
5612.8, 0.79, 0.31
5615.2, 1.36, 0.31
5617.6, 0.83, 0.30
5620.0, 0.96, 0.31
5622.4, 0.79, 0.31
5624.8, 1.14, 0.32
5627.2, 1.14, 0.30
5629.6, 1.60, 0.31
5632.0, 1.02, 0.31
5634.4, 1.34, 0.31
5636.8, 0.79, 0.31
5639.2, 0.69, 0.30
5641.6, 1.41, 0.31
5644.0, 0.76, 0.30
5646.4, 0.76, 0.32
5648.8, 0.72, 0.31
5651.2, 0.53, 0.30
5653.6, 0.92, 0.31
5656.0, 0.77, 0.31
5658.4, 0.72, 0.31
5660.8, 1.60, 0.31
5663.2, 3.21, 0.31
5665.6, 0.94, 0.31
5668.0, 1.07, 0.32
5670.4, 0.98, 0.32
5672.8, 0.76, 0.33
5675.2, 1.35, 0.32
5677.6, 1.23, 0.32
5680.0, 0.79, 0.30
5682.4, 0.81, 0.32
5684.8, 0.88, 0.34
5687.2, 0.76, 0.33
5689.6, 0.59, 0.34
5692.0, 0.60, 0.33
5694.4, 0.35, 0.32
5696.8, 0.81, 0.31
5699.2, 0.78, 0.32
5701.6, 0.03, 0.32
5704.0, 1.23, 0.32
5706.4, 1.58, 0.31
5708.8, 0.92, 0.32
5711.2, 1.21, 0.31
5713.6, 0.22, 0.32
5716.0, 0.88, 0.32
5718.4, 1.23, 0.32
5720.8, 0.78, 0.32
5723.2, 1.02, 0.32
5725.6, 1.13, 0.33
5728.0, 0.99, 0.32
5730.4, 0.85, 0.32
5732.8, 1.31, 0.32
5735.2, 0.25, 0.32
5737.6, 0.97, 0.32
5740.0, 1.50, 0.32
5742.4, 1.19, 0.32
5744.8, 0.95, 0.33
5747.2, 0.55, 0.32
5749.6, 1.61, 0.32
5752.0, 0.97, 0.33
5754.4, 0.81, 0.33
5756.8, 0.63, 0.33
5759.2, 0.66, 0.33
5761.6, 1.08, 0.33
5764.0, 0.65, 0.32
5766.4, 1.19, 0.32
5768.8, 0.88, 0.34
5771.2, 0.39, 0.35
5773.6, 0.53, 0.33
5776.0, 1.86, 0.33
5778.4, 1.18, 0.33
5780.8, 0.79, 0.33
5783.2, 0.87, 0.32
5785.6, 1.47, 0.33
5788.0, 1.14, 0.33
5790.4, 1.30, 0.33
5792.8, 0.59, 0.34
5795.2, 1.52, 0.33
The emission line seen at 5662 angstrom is H-beta 4861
